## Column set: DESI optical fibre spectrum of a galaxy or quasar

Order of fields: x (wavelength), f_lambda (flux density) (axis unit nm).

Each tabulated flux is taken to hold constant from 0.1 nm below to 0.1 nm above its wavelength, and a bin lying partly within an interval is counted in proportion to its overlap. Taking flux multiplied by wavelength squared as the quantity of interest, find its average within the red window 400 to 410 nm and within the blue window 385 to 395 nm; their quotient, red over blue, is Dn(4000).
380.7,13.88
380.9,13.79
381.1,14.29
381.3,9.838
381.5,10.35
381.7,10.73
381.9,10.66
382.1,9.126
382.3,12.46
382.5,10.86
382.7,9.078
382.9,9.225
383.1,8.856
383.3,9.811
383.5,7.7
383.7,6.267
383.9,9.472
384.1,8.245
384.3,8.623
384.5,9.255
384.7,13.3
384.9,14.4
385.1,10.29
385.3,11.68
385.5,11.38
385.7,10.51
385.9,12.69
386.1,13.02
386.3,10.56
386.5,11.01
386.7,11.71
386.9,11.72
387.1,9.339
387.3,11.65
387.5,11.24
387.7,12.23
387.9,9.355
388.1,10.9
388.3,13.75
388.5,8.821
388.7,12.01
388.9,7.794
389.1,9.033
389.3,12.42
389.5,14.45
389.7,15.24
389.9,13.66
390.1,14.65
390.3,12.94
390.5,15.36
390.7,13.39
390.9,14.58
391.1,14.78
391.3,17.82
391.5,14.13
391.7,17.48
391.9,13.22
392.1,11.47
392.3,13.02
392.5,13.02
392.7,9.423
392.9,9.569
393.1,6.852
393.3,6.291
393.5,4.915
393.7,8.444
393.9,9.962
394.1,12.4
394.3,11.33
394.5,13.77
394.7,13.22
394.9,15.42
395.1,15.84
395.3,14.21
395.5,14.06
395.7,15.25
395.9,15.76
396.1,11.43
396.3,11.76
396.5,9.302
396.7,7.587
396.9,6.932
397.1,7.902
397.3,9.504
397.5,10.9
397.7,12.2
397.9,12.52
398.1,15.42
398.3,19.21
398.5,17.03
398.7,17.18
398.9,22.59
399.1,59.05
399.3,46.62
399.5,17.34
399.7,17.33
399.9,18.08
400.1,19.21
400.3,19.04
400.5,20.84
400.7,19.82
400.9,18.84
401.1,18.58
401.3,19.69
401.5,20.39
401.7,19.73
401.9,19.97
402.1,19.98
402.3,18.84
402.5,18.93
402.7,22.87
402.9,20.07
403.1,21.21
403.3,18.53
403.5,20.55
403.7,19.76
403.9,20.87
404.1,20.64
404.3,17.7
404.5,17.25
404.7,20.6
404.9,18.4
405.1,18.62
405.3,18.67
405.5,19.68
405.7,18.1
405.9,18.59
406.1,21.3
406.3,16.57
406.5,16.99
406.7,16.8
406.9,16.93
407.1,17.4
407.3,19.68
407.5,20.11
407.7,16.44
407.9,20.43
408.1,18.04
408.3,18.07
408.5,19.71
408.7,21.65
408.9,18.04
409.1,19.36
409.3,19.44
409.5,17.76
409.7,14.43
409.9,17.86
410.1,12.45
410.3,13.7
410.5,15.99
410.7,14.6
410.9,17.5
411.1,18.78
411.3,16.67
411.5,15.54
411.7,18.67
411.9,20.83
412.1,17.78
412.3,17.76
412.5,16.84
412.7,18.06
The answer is 1.7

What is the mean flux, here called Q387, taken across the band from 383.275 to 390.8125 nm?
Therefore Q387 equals 11.3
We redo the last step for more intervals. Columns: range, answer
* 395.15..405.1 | 18.4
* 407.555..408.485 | 18.5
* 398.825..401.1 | 25.1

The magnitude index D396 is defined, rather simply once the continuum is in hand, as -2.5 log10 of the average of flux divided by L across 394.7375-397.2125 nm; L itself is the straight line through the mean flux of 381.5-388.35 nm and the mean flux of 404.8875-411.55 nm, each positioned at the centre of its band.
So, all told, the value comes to 0.15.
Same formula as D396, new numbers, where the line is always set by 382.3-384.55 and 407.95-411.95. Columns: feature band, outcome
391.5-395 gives 0.080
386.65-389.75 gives -0.075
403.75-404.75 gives -0.233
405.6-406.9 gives -0.108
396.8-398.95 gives 0.009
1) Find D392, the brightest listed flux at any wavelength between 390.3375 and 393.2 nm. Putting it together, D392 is 17.82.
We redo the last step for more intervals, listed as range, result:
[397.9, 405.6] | 59.05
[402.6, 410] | 22.87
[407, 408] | 20.43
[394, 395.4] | 15.84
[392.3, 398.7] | 19.21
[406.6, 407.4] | 19.68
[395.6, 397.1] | 15.76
